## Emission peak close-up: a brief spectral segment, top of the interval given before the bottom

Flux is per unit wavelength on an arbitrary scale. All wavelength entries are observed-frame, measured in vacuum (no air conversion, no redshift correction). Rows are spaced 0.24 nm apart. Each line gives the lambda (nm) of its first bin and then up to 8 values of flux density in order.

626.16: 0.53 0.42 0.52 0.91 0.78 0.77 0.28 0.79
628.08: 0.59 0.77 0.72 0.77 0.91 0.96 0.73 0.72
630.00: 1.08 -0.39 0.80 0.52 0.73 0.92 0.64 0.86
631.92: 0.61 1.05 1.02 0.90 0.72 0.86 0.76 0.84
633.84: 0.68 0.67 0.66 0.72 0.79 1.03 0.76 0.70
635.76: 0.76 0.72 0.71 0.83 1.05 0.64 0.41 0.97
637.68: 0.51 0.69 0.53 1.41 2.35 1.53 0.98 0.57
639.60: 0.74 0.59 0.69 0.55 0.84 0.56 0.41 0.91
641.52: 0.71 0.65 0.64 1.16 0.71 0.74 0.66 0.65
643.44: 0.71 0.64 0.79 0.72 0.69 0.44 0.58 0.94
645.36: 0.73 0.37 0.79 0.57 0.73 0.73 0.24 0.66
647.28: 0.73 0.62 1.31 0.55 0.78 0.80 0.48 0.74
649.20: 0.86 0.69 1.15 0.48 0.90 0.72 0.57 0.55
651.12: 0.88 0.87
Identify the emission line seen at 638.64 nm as [O III]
